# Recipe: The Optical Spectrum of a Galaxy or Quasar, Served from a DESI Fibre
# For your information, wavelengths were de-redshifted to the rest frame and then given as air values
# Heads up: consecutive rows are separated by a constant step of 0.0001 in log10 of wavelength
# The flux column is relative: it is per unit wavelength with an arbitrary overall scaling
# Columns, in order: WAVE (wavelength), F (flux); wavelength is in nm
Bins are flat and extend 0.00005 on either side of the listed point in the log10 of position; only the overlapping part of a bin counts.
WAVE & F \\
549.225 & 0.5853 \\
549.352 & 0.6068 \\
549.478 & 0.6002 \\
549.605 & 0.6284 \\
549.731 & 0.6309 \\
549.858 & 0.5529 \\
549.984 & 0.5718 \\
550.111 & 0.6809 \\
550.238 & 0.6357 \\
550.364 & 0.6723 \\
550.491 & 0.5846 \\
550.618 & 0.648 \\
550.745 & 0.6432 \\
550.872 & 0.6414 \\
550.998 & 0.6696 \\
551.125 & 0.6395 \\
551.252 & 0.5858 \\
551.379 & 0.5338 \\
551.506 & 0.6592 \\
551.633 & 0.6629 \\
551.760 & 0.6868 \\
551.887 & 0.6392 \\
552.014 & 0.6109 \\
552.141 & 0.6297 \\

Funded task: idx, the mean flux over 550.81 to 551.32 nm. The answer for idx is 0.634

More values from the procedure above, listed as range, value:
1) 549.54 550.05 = 0.596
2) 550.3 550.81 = 0.637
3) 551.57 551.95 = 0.663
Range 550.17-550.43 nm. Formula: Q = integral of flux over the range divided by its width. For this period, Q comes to 0.654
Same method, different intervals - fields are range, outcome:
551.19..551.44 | 0.56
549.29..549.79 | 0.617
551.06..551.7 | 0.617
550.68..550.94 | 0.644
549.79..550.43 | 0.623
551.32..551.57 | 0.598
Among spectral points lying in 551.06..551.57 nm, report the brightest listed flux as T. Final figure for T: 0.6592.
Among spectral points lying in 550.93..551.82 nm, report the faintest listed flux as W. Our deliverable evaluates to 0.5338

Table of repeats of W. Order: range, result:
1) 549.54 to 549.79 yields 0.6284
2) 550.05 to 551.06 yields 0.5846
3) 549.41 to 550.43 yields 0.5529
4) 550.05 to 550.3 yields 0.6357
